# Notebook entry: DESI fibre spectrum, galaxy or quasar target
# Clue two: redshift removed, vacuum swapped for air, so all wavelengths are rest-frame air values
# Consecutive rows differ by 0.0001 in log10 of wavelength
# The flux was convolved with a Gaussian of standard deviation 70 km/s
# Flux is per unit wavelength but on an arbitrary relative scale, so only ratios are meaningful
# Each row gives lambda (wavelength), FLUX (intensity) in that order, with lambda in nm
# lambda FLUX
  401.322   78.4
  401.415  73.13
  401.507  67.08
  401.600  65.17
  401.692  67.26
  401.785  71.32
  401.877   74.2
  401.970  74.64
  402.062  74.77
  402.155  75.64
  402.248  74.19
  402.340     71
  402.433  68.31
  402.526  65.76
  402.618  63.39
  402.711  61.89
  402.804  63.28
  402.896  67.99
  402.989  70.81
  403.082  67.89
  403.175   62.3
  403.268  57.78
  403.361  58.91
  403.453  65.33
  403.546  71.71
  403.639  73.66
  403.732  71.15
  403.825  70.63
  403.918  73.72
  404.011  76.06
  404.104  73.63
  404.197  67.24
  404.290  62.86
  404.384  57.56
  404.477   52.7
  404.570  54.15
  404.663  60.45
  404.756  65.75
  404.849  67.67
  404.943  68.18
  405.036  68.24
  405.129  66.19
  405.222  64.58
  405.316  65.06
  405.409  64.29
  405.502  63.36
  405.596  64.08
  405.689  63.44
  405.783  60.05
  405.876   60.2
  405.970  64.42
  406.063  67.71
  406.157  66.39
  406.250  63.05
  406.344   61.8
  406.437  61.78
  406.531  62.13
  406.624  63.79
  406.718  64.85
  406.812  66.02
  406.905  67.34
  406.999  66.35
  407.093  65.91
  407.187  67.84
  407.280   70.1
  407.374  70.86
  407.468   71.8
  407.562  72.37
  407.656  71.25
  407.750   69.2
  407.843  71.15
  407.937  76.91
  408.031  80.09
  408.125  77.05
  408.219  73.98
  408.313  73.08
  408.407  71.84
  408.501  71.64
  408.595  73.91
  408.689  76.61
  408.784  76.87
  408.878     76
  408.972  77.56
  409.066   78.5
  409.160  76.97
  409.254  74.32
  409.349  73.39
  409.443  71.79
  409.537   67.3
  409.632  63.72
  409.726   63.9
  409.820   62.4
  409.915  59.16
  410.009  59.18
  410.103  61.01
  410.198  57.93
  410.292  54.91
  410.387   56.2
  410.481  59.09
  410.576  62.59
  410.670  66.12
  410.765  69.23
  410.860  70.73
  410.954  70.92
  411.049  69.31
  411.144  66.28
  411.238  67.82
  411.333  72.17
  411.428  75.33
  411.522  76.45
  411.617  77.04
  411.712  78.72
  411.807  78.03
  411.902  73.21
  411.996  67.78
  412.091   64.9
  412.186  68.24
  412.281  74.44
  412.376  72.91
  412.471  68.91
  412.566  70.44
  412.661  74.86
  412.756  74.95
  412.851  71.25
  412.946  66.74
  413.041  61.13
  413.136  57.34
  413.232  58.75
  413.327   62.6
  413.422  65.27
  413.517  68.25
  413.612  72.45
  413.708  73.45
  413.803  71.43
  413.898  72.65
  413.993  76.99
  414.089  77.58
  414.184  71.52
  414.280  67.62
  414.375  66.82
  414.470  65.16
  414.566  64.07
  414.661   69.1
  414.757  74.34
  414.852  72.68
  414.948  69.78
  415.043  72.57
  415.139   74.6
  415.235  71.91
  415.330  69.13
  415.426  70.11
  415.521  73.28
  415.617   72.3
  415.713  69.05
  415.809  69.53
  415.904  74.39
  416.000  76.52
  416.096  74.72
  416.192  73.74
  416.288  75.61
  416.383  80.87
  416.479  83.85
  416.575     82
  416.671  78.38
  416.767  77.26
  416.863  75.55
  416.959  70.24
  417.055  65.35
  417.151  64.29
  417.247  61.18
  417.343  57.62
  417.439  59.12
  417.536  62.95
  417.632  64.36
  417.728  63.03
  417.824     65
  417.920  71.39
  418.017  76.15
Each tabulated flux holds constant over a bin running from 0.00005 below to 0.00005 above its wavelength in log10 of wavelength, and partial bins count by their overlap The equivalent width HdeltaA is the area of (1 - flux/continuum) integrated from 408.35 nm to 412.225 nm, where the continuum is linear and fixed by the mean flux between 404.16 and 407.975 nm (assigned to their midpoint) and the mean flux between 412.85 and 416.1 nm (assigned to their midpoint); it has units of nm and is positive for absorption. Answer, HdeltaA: -0.10 nm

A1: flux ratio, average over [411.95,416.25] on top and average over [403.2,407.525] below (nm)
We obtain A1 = 1.1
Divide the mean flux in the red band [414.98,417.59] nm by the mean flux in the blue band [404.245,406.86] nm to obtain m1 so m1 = 1.1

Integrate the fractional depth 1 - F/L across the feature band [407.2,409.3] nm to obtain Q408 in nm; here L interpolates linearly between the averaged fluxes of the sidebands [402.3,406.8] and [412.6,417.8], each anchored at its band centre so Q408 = -0.226 nm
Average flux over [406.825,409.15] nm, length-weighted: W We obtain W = 72.8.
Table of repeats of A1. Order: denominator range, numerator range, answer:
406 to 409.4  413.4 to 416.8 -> 1.03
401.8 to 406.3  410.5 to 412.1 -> 1.07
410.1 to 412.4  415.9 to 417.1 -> 1.11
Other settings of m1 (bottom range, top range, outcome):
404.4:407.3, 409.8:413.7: 1.05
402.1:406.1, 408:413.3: 1.05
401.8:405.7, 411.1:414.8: 1.05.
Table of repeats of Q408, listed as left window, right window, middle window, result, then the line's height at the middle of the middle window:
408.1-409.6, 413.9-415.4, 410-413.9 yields 0.23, 72.5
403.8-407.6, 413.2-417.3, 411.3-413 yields -0.07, 69.6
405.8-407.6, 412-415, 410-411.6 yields 0.05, 67.9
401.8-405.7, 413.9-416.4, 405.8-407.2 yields 0.07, 68.1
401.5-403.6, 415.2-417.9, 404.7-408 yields 0.11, 68.7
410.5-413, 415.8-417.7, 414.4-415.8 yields 0.01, 71.2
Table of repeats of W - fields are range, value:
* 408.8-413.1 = 69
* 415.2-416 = 71.6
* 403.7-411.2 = 67.3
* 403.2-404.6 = 65.9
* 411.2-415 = 70.3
